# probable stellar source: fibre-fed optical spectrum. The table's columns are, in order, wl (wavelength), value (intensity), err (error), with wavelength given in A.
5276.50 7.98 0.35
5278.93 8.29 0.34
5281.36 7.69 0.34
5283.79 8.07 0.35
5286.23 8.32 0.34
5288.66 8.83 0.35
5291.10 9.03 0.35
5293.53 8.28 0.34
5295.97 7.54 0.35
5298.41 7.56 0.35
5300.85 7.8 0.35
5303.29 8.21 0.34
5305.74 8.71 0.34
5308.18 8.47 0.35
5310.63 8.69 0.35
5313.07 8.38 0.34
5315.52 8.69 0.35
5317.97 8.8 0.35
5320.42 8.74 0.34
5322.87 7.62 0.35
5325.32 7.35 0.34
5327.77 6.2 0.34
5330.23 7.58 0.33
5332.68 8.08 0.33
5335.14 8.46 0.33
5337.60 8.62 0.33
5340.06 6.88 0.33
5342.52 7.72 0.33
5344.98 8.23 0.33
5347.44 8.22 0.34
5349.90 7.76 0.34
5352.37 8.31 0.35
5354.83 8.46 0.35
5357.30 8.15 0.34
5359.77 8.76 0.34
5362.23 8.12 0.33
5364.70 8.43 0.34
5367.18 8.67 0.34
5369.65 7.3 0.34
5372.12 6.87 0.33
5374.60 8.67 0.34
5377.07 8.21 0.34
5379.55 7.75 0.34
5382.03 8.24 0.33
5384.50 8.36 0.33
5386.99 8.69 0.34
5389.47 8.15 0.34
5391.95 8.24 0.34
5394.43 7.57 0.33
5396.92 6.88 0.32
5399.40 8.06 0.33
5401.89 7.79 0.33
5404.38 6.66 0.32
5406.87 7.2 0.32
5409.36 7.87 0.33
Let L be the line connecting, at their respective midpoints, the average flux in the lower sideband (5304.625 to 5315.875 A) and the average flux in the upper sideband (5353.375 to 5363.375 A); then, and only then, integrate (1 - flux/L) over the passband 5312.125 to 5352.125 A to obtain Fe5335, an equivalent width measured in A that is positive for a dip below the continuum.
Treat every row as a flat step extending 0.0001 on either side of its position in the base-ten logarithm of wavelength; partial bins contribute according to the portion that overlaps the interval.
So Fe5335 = 2.48 A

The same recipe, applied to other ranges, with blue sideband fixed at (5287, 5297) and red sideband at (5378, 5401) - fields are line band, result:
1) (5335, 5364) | 0.1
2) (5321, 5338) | 1.2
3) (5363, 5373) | 0.3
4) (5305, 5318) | -0.4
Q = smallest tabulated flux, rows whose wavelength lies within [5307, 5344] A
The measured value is 6.2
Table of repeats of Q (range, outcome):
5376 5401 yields 6.88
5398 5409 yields 6.66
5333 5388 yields 6.87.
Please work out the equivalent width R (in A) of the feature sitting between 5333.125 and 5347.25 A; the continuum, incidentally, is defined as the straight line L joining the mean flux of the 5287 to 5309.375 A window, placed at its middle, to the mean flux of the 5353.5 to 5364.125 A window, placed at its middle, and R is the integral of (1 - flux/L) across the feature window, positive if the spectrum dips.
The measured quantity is 0.6 A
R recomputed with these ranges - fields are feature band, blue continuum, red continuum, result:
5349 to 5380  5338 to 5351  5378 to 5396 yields -0.6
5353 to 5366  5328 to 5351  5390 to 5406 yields -1.0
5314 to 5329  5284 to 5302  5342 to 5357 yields 0.5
